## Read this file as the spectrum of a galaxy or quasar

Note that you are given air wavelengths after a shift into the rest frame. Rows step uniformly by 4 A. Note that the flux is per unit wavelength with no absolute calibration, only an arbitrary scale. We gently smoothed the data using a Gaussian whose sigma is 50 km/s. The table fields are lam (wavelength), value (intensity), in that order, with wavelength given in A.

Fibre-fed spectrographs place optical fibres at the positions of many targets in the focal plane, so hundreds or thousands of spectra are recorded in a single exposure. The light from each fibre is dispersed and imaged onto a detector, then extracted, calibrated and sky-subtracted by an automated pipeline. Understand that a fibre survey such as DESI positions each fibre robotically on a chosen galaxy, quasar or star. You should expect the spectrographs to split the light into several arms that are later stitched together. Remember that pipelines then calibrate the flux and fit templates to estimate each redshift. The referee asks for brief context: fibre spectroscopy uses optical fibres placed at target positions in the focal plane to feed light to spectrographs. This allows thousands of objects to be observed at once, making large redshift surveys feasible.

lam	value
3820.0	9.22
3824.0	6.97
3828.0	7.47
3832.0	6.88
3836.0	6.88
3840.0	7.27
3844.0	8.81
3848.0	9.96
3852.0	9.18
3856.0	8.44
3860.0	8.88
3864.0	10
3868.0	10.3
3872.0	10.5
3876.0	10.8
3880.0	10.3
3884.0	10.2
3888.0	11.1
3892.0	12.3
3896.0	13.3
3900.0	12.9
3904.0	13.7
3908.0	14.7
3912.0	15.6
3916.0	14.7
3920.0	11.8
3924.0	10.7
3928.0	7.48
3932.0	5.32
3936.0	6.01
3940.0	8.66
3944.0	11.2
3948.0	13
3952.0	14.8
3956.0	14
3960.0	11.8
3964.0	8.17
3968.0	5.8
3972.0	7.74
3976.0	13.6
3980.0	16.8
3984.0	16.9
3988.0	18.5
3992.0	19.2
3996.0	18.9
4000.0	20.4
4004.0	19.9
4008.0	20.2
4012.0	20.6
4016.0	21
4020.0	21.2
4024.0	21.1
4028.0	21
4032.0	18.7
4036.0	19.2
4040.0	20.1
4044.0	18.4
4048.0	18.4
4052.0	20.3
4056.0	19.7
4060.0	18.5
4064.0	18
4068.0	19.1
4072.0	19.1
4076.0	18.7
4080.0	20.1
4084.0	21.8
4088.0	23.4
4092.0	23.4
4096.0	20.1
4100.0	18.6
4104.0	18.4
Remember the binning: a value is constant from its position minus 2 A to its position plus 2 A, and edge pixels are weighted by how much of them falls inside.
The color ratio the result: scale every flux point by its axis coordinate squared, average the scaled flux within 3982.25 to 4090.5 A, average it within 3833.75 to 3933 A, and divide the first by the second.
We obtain 2.00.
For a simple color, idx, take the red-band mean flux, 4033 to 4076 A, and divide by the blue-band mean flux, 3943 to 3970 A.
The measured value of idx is 1.69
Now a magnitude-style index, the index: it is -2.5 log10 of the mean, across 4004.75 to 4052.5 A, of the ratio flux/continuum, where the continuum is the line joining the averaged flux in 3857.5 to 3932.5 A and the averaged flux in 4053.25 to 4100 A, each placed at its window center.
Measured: -0.13 mag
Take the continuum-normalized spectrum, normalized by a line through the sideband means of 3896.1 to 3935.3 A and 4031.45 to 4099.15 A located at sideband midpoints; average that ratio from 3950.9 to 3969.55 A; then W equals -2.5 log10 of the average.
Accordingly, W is 0.28 mag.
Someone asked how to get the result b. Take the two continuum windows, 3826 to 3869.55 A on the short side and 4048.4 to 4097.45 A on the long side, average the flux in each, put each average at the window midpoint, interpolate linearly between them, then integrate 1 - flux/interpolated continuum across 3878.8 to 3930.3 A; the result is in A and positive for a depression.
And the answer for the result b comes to -3.6 A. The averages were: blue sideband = 8.53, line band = 12.2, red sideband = 20.1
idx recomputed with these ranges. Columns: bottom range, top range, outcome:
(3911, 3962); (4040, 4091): 1.78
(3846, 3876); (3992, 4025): 2.10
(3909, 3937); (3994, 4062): 1.88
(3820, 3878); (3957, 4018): 1.82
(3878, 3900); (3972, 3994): 1.40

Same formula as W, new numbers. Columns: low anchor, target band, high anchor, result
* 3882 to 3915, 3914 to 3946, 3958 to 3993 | 0.34 mag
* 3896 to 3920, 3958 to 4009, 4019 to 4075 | 0.13 mag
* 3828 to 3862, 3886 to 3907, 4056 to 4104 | -0.18 mag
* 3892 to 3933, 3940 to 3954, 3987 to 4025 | 0.22 mag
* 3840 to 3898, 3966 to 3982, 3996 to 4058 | 0.46 mag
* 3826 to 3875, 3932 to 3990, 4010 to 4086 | 0.27 mag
